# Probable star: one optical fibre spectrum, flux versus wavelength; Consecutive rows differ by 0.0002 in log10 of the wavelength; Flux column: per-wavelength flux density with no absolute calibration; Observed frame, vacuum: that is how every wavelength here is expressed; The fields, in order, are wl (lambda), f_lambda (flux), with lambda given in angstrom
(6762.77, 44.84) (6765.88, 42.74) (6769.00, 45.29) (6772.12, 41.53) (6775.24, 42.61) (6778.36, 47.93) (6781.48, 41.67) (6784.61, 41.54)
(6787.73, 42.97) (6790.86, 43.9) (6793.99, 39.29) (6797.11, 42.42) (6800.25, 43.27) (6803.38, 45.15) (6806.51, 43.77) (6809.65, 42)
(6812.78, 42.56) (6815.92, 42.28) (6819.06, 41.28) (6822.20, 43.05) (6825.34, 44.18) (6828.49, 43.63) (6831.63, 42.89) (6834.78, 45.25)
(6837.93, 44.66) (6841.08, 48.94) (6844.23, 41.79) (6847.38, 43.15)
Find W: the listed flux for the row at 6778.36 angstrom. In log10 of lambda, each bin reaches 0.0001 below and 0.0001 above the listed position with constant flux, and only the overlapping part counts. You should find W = 47.93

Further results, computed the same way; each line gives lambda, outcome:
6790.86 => 43.9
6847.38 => 43.15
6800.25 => 43.27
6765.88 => 42.74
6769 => 45.29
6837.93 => 44.66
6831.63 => 42.89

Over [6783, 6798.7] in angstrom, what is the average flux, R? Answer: 42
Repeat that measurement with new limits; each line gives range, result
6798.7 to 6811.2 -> 43.6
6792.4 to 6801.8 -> 41.7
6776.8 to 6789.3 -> 43.5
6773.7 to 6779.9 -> 45.3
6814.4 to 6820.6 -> 41.8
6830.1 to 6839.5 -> 44.2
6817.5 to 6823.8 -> 42.2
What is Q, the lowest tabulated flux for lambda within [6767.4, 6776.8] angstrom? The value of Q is 41.53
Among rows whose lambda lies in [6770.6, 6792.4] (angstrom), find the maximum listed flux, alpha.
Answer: 47.93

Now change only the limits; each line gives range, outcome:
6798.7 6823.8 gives 45.15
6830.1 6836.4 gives 45.25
